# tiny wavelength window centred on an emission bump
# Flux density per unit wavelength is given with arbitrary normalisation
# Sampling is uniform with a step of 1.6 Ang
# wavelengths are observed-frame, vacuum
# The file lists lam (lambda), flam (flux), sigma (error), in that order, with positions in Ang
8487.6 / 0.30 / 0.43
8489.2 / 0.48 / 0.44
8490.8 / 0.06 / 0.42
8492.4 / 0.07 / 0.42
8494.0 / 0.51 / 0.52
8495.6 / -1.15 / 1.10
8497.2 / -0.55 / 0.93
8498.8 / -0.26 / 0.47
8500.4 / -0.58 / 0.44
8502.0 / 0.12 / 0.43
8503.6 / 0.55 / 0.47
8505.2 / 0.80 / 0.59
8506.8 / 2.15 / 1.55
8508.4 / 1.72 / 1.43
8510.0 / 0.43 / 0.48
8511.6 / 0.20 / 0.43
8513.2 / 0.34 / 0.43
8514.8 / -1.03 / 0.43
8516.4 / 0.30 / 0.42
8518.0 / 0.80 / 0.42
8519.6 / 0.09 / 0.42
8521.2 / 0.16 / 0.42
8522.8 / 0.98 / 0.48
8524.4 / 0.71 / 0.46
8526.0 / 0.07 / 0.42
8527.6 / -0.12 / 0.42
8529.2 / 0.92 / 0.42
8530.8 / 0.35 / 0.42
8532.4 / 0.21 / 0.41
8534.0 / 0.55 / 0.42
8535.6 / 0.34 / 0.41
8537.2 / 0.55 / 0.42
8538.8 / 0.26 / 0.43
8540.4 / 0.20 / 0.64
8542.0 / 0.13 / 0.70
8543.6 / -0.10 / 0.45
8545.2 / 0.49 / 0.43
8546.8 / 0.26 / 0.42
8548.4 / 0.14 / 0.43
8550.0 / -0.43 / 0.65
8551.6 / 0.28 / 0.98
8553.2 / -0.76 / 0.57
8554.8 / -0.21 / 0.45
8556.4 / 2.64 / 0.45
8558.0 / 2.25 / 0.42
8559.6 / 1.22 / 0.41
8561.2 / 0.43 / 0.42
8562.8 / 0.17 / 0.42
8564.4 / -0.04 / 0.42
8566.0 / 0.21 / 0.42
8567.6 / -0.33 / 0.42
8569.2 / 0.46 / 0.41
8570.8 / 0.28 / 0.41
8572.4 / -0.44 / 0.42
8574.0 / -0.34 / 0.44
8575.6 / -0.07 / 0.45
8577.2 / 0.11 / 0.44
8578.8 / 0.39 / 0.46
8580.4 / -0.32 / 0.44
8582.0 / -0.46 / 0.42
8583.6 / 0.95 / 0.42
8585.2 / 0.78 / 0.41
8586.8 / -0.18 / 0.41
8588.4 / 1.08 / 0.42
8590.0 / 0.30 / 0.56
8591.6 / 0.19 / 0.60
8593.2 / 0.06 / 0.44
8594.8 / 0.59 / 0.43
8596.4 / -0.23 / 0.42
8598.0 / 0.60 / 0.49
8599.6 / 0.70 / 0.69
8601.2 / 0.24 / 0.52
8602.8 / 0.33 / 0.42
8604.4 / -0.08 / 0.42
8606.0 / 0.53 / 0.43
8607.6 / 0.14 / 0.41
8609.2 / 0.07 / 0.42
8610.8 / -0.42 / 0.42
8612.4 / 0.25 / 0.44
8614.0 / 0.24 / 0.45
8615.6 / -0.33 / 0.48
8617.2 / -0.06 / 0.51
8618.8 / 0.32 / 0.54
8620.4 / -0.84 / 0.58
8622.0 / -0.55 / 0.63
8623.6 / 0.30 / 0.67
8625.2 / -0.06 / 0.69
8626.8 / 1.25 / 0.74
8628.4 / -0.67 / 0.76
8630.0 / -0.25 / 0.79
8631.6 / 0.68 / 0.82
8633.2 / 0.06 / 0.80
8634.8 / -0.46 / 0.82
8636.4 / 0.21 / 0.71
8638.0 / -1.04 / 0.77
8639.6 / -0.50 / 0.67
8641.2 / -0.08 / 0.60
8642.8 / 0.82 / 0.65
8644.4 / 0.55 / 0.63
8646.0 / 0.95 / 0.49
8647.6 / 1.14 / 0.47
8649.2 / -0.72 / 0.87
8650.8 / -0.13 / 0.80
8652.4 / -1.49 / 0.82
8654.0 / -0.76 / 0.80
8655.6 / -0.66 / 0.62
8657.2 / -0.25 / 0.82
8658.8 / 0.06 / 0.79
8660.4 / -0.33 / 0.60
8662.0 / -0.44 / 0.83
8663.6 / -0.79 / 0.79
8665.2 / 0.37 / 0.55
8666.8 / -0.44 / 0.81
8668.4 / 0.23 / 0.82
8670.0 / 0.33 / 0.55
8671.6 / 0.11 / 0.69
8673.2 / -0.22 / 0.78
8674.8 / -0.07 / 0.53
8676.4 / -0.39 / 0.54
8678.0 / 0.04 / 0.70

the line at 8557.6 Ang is H-gamma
